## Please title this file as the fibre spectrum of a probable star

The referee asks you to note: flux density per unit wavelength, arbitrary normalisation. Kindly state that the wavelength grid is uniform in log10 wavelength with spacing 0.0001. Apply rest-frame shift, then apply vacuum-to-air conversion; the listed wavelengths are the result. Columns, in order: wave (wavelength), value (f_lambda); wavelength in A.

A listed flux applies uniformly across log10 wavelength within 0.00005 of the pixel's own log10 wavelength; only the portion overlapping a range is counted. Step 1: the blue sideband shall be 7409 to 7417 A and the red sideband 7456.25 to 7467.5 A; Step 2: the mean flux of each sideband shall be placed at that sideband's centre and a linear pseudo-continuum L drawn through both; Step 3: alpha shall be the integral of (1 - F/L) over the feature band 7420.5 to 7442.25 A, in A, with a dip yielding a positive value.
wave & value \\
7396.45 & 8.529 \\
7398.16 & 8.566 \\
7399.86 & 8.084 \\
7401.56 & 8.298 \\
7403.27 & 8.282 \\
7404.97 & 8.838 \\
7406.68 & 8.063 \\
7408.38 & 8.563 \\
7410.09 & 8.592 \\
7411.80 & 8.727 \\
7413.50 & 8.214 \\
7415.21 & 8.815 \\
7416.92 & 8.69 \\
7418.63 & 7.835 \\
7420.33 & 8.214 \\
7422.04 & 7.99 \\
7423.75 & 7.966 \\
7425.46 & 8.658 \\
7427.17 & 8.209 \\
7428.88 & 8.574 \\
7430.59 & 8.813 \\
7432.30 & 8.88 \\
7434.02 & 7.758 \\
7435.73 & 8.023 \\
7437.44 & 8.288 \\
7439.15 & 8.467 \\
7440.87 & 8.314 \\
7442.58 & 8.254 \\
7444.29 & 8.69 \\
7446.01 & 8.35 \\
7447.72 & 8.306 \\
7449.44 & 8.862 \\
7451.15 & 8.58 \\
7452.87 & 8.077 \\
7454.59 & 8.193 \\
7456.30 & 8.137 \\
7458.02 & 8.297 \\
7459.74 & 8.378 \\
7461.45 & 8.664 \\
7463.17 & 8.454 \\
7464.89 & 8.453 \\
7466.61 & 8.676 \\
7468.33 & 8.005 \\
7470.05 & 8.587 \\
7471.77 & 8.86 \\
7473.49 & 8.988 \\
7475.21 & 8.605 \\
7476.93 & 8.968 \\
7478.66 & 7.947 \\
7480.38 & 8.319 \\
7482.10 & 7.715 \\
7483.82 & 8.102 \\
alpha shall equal 0.55 A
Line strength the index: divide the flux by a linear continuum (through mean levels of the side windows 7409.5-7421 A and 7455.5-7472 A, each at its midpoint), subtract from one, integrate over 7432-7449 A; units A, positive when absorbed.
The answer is 0.2 A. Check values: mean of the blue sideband 8.44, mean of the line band 8.32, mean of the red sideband 8.44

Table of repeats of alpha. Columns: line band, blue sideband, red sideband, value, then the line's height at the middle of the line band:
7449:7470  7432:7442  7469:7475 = 0.5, 8.58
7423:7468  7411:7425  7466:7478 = 0.5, 8.49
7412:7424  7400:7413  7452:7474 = 0.2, 8.45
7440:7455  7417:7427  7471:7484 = -0.2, 8.31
